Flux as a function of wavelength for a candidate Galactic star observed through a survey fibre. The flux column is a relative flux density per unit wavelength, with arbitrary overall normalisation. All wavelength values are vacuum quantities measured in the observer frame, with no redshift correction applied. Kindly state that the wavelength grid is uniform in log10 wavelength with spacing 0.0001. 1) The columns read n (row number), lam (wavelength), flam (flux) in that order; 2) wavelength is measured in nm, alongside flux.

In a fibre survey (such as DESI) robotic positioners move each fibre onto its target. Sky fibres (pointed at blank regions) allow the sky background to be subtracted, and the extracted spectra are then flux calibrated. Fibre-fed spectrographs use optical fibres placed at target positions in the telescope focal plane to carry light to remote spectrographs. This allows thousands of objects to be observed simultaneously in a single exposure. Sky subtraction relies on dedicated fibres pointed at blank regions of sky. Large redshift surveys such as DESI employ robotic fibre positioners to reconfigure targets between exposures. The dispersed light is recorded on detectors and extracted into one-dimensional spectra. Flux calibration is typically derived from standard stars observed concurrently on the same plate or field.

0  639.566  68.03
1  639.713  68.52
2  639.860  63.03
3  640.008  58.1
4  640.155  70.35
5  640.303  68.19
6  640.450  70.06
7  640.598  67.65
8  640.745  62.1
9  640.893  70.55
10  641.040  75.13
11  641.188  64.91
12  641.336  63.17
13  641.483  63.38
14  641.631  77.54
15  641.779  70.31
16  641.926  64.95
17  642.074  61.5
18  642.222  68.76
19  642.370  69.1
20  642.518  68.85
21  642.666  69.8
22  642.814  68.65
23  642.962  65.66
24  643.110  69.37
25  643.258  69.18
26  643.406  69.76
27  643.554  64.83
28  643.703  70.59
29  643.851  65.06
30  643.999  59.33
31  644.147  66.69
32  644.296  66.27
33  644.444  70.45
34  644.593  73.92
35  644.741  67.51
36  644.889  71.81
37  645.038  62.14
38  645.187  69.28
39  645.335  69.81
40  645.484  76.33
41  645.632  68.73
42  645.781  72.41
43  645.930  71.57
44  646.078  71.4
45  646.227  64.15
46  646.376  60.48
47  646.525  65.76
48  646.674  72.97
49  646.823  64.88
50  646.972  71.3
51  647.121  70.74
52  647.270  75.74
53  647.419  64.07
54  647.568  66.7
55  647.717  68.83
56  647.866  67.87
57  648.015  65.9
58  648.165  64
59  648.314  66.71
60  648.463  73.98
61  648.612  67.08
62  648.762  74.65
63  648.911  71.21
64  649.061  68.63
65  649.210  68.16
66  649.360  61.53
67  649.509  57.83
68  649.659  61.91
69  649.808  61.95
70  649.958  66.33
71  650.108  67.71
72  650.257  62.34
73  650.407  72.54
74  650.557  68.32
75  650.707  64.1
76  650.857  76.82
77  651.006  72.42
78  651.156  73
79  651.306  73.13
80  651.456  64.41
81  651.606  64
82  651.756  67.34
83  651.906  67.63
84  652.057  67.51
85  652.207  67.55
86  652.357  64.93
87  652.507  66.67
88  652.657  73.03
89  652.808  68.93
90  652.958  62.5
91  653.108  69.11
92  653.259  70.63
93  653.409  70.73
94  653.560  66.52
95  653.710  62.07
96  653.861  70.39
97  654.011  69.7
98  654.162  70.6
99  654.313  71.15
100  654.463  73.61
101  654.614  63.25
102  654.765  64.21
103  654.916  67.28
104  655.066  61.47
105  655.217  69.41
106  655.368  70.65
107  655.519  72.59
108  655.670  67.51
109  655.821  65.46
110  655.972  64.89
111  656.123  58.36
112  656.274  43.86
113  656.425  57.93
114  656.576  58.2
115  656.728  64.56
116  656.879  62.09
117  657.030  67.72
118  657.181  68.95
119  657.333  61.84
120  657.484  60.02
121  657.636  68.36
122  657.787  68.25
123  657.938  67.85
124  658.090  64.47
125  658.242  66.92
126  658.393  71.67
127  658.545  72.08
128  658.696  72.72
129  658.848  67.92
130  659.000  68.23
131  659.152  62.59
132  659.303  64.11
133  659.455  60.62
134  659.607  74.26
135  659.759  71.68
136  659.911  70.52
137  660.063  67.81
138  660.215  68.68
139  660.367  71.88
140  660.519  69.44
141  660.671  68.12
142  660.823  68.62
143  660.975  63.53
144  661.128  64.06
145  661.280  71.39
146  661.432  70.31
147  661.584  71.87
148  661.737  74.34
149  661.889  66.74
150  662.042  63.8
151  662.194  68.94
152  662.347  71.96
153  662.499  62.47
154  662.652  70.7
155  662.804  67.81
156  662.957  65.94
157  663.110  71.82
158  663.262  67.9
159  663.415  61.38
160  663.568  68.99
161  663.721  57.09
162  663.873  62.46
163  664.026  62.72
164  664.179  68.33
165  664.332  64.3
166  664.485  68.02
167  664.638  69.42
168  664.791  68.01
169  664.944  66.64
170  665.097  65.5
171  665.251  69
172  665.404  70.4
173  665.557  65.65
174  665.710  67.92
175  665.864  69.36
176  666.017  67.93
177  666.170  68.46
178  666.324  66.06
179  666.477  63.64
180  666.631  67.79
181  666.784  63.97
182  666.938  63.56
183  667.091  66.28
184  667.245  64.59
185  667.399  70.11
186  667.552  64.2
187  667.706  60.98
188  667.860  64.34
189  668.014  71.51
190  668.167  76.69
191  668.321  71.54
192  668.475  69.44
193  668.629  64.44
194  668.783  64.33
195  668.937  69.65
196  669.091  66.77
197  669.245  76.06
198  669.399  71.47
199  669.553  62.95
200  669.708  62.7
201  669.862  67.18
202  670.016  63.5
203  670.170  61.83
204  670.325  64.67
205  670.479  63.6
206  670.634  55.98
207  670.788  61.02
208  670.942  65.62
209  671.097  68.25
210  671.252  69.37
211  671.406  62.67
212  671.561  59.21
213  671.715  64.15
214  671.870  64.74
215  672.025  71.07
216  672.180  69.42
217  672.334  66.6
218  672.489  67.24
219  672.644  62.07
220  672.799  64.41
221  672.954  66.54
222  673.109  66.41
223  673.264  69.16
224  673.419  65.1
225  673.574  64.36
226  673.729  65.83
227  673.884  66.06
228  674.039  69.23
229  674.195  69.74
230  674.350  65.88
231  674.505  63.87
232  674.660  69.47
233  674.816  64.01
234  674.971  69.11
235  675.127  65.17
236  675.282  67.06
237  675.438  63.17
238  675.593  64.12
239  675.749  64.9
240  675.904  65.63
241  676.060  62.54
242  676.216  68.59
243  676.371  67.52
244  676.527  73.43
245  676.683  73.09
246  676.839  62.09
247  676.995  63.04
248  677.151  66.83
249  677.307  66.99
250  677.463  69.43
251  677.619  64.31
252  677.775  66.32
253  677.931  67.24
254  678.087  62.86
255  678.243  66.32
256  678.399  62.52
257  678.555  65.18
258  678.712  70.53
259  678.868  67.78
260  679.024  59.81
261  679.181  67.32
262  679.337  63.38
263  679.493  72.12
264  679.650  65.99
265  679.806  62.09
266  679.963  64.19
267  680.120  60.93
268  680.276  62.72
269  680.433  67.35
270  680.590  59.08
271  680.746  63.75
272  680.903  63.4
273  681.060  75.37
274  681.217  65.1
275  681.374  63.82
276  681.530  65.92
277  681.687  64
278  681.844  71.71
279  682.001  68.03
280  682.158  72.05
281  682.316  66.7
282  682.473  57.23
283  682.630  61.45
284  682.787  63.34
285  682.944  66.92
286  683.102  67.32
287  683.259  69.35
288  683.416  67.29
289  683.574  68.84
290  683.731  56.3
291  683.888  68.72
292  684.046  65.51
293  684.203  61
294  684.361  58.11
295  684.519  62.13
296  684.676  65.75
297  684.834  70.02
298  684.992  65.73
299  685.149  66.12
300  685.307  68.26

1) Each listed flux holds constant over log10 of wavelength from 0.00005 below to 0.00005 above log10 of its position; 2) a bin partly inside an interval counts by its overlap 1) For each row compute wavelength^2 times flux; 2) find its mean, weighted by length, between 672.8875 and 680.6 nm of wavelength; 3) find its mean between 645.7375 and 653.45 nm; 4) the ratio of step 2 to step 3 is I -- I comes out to 1.05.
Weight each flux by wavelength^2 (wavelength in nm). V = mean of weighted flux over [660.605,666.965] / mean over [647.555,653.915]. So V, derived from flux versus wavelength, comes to 1.03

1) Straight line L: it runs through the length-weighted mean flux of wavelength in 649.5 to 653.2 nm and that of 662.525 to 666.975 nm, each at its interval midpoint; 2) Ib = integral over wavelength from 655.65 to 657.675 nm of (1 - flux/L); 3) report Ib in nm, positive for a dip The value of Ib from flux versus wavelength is 0.158 nm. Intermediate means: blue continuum 67.5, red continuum 66.6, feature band 61.9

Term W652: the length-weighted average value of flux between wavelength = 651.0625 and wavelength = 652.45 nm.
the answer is 67.8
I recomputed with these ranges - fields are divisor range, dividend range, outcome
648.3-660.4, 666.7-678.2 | 1.04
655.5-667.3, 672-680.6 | 1.04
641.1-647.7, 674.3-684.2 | 1.07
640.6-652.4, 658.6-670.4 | 1.05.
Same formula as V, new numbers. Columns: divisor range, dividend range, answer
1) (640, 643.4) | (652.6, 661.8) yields 1.04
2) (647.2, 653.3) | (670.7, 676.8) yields 1.05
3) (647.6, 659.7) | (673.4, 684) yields 1.06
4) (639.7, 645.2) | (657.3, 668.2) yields 1.06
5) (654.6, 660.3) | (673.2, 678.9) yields 1.07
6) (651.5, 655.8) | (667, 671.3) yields 1.03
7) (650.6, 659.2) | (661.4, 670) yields 1.04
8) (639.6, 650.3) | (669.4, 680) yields 1.06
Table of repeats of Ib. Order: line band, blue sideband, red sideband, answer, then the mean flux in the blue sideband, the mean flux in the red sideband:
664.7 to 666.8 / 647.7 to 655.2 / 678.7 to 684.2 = -0.02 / 67.7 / 65.5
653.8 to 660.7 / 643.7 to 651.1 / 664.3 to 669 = 0.10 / 68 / 67.2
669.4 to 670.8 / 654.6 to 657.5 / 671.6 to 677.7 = 0.05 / 63.6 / 66.4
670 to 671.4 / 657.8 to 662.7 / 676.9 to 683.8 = 0.07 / 68.4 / 65.5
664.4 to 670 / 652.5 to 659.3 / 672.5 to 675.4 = -0.09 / 66.3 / 66.3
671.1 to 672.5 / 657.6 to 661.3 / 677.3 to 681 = 0.00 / 68.2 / 65.1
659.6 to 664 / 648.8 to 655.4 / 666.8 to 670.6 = -0.06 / 67.6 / 66.6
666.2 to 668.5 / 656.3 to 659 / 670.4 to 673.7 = -0.06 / 65.6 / 65.1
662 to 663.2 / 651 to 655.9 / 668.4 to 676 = -0.02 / 68.1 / 65.8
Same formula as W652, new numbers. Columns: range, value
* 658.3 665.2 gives 67.7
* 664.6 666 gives 67.9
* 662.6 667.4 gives 66.5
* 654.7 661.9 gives 66.6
